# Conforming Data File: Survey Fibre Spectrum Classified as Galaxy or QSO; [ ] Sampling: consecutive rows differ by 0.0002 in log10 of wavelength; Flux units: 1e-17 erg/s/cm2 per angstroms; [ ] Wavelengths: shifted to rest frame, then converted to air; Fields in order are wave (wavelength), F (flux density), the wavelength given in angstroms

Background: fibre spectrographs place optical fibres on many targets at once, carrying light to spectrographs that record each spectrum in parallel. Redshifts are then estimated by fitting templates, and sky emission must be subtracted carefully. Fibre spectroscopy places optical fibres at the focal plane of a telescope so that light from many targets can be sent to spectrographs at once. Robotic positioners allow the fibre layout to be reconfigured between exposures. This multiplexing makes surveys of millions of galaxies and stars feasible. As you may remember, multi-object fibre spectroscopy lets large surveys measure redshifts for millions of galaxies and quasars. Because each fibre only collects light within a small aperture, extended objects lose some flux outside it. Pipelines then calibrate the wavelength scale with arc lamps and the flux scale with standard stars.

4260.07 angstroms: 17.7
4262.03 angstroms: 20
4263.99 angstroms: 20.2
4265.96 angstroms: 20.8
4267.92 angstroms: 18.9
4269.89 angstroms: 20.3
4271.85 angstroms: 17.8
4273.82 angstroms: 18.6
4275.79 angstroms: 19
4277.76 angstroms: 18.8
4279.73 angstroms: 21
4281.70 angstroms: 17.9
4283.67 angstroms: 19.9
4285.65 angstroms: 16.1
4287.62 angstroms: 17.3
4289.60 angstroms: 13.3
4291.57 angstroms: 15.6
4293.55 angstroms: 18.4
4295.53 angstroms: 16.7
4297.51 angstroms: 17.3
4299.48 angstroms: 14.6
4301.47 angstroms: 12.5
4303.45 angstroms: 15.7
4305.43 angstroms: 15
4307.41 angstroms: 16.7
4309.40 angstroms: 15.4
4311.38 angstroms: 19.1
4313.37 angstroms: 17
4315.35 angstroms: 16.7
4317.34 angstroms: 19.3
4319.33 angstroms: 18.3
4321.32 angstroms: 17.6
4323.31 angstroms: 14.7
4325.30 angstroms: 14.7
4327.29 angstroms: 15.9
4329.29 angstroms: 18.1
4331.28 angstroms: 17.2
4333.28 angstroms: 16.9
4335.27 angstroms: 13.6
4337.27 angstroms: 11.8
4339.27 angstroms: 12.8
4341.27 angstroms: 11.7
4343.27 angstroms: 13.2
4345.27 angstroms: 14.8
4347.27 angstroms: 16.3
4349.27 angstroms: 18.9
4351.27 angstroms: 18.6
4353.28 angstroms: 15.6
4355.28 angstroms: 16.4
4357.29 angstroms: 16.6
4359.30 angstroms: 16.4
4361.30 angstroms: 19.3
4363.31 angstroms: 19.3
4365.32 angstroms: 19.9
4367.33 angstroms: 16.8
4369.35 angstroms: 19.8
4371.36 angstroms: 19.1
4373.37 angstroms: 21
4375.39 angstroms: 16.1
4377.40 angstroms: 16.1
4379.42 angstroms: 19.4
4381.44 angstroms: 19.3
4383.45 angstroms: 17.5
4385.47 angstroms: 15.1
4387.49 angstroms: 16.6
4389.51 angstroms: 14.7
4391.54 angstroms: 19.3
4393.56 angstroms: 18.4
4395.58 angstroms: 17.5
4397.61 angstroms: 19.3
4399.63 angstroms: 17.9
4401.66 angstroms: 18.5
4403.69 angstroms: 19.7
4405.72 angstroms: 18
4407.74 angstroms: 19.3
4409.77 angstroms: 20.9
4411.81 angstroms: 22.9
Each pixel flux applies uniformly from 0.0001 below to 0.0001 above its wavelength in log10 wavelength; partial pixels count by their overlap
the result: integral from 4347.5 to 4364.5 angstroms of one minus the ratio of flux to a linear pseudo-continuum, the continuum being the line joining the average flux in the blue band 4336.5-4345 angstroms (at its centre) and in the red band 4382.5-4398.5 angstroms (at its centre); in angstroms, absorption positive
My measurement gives -4.3 angstroms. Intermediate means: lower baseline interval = 12.6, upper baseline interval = 17.3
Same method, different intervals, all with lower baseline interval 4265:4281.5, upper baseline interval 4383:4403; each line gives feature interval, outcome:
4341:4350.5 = 1.51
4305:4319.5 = 1.18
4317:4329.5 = 1.23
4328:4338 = 1.52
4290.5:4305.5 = 2.54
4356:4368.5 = -0.04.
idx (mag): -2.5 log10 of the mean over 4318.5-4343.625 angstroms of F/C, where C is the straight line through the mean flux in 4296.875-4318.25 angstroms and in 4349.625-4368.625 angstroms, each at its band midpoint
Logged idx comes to 0.12 mag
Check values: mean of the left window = 16.3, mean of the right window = 17.7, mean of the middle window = 15.1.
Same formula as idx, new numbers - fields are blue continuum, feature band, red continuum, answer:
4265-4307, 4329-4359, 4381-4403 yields 0.14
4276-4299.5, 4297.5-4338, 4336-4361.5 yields 0.02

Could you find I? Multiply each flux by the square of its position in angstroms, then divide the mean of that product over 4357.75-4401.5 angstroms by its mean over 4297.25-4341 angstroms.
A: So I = 1.2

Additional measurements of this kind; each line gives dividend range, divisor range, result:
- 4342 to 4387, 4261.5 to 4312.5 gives 1.03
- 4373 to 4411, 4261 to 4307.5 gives 1.08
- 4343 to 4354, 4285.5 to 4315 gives 1.05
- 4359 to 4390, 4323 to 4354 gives 1.19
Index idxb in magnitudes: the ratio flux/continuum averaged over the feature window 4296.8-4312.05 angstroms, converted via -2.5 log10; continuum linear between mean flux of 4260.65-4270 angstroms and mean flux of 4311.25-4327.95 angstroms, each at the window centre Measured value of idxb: 0.13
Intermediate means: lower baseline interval 19.9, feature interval 15.7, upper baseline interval 17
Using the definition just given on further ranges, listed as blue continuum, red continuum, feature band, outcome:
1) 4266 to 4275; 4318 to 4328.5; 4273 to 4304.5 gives 0.07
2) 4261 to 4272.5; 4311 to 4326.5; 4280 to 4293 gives 0.11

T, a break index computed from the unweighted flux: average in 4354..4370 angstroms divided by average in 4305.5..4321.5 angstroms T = 1.0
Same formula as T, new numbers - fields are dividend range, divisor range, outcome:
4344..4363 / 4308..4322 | 0.97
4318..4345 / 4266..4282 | 0.79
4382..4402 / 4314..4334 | 1.03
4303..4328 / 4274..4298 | 0.94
